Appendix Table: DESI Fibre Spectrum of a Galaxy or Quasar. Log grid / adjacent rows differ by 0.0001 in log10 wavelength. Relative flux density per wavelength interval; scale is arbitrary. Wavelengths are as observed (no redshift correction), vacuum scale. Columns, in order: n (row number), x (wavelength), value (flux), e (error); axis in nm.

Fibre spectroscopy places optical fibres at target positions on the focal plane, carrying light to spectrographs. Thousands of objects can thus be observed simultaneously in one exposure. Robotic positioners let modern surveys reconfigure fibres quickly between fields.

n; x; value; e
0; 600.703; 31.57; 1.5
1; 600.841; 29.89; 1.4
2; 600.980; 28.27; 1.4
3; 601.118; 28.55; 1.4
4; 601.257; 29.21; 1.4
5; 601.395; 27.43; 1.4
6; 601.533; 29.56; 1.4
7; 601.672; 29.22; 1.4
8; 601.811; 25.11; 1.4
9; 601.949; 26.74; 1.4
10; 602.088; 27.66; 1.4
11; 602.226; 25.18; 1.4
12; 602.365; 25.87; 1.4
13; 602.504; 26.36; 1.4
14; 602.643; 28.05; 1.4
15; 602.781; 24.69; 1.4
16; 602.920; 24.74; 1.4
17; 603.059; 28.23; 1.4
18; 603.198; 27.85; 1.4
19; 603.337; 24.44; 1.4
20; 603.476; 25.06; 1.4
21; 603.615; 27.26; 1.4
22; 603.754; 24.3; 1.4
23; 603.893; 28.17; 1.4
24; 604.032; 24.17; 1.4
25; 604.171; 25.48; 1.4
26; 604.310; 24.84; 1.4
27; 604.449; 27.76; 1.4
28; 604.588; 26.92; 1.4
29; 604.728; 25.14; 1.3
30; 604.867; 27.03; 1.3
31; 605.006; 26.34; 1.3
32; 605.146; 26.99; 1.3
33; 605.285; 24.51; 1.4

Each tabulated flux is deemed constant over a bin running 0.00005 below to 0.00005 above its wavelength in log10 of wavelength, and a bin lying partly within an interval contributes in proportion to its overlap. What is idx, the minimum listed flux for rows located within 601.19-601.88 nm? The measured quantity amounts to 25.11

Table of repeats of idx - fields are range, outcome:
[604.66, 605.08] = 25.14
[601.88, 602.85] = 24.69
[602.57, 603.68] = 24.44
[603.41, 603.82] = 24.3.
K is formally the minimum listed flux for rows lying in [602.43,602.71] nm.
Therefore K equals 26.36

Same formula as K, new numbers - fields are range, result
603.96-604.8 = 24.17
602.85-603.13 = 24.74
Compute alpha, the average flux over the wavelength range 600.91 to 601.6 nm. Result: 28.6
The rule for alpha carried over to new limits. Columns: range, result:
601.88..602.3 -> 26.5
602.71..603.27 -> 26.4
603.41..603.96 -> 26.2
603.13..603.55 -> 25.8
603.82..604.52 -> 26.1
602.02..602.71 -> 26.6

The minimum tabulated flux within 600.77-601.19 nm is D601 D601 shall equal 28.27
